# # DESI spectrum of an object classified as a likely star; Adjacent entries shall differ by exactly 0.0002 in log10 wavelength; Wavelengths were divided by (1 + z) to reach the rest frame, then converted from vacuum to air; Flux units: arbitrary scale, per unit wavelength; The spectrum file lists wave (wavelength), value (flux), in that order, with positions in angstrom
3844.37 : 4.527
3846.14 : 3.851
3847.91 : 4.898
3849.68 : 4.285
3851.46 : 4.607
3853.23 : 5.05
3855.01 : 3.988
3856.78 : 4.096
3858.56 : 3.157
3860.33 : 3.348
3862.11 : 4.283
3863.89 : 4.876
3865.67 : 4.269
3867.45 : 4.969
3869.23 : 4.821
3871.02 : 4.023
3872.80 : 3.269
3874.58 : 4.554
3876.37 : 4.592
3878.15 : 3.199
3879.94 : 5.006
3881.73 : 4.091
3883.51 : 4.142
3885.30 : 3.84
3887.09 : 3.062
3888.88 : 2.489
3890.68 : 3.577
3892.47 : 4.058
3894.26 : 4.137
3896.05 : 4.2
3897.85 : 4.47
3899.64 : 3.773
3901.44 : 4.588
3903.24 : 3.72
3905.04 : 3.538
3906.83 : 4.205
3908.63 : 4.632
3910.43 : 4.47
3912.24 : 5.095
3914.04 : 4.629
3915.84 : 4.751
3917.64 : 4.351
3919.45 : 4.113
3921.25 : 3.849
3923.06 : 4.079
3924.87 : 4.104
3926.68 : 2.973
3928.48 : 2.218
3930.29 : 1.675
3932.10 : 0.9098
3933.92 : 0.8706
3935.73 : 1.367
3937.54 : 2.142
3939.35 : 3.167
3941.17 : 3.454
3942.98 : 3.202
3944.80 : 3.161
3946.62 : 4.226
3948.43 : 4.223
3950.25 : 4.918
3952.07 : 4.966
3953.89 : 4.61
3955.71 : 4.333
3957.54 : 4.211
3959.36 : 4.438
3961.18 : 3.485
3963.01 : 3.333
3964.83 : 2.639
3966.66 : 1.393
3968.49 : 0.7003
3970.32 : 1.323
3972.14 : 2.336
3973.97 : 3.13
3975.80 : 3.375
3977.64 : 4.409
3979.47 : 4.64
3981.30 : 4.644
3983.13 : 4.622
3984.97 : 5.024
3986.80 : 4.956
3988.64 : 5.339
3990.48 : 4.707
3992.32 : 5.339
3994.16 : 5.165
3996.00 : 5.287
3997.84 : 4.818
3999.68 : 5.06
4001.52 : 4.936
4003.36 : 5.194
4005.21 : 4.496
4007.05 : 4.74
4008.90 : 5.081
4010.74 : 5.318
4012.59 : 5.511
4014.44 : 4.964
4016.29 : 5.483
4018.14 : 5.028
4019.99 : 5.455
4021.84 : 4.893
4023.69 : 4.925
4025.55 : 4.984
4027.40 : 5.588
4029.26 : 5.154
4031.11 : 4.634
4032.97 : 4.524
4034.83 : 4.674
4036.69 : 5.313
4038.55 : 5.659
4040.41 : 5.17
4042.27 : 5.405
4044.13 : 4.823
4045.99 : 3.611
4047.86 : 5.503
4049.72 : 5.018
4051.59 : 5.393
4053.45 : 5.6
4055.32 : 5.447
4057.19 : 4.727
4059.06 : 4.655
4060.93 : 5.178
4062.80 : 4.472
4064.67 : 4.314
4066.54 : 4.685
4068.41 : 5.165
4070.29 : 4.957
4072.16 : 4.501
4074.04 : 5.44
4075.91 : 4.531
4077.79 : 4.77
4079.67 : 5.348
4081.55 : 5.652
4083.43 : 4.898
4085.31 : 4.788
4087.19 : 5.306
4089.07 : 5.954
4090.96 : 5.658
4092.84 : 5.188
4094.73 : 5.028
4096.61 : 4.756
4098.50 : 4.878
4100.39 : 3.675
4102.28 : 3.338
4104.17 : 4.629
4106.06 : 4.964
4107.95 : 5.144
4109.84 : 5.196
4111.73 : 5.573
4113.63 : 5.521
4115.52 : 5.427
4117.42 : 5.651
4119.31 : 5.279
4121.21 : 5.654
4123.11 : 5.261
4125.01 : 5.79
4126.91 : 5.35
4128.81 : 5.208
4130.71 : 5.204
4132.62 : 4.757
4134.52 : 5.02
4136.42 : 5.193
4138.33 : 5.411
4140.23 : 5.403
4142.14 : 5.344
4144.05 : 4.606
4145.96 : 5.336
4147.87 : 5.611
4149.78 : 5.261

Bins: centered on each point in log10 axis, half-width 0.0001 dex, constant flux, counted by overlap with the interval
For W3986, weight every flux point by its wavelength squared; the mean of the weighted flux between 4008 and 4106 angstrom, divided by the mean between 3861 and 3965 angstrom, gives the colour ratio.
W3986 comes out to 1.41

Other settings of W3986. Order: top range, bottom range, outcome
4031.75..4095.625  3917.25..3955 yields 1.65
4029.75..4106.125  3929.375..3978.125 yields 1.73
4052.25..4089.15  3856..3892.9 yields 1.39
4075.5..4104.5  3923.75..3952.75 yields 1.78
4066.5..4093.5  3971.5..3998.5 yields 1.19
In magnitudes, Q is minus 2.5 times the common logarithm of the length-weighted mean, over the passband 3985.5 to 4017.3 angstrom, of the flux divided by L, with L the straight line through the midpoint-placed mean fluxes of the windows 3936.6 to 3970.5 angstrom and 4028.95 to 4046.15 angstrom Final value -0.19 mag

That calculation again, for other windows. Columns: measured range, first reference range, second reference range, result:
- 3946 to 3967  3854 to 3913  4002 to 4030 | 0.17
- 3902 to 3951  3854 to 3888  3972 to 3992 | 0.21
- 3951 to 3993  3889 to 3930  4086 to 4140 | 0.14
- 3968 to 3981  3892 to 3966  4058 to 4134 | 0.33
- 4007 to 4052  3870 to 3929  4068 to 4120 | -0.08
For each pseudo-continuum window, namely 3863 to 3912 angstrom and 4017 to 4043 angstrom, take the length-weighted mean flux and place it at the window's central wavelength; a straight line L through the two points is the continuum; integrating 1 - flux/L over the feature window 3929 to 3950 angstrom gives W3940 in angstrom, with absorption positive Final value 8.6 angstrom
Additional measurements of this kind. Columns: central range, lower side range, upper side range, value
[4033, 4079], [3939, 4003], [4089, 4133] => -2.7 angstrom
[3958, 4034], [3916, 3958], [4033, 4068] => -3.3 angstrom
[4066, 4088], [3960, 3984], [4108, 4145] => -2.0 angstrom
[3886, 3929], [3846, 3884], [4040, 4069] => 4.2 angstrom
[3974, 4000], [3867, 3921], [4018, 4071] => -0.4 angstrom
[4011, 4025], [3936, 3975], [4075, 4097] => -3.4 angstrom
